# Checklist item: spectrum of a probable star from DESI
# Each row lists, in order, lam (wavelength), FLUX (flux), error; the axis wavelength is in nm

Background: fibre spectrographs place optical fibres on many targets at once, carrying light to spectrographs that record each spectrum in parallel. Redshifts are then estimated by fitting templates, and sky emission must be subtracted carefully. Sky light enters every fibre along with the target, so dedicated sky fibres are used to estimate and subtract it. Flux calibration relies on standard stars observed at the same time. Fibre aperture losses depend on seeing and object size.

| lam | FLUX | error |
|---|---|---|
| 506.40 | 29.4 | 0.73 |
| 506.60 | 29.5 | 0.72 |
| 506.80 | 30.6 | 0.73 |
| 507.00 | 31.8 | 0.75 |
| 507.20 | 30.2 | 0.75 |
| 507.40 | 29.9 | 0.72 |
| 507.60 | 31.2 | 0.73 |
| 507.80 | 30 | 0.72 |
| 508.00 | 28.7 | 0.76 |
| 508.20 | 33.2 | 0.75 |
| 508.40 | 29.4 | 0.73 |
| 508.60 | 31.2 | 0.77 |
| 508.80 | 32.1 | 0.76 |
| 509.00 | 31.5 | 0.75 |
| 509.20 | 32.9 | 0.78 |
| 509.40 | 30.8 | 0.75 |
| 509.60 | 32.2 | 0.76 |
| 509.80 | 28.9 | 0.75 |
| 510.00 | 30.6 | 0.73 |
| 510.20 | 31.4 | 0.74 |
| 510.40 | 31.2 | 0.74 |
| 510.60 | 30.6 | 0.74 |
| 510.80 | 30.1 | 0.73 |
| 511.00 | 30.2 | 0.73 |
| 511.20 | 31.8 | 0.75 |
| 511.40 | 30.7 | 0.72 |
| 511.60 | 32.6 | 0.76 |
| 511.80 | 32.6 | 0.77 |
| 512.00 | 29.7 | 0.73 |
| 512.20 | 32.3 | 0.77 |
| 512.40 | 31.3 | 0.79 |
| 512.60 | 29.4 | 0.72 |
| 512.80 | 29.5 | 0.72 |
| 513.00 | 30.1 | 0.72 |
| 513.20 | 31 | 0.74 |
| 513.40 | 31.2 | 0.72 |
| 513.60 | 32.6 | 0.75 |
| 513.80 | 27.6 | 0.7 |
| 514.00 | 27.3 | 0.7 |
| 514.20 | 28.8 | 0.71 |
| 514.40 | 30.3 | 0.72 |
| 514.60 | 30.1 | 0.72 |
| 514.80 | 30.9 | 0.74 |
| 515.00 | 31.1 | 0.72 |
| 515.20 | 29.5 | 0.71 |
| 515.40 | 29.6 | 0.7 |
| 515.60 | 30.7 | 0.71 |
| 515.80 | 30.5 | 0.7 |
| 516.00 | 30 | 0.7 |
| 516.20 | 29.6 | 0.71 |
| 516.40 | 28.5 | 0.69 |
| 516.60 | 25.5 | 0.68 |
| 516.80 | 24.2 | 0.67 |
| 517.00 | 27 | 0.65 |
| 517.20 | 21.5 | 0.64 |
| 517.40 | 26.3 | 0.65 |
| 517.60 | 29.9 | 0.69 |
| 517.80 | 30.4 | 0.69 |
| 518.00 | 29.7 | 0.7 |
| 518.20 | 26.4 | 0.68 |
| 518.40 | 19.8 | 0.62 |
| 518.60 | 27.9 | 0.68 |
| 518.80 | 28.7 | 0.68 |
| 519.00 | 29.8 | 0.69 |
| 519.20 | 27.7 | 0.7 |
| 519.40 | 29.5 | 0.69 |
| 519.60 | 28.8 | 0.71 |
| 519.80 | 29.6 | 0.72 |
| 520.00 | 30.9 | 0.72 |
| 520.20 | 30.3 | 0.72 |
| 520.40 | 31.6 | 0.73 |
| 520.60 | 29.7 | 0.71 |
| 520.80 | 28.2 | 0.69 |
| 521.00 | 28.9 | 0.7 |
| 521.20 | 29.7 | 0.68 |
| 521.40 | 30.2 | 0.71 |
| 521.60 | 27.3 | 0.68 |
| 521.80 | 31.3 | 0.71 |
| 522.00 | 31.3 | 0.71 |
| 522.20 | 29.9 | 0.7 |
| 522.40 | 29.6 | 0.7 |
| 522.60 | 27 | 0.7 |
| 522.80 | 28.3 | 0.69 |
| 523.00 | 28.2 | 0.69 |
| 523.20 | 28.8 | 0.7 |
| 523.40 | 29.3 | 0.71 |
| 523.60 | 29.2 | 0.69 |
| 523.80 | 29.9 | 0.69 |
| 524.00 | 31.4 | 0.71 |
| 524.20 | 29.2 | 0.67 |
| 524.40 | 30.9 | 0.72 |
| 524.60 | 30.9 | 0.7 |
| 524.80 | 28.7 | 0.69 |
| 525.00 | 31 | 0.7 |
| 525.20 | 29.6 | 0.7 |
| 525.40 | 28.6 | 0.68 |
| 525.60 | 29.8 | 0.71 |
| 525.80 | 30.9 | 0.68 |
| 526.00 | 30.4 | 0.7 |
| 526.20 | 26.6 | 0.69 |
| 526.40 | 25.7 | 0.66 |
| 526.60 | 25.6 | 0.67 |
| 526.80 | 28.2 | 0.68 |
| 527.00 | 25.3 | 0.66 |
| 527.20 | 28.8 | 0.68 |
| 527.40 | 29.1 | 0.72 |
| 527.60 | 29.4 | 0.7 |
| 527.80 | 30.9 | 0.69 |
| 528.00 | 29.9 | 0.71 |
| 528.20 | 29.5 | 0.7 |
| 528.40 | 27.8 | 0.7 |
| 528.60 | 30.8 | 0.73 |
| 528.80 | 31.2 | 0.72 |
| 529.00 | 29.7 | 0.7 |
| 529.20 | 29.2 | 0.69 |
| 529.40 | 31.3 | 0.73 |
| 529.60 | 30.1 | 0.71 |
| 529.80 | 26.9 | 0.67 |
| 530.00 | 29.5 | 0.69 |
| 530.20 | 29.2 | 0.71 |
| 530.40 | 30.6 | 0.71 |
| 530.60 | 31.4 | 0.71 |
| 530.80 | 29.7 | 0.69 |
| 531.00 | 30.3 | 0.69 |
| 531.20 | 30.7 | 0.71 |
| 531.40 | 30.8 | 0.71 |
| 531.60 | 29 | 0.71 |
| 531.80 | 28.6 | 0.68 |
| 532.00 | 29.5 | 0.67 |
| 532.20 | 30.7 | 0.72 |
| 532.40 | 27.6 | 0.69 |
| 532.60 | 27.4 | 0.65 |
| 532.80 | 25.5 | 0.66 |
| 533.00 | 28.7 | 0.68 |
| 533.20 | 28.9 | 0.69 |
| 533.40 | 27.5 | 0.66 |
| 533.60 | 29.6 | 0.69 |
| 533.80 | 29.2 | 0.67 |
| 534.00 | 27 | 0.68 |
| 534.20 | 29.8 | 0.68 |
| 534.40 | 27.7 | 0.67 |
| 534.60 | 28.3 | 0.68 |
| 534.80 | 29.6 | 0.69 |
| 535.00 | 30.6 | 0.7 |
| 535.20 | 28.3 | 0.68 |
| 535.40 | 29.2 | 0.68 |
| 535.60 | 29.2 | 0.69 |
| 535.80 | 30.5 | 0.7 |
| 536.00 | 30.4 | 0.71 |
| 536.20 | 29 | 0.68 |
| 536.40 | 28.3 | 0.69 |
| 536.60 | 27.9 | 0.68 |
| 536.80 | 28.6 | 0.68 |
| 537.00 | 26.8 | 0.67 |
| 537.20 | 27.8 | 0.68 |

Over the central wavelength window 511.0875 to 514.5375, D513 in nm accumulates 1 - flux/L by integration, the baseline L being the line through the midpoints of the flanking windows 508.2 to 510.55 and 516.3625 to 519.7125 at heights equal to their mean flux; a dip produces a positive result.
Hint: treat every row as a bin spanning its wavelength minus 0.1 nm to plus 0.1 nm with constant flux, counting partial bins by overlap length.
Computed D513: -0.108 nm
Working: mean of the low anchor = 31.2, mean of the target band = 30.5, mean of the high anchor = 27.1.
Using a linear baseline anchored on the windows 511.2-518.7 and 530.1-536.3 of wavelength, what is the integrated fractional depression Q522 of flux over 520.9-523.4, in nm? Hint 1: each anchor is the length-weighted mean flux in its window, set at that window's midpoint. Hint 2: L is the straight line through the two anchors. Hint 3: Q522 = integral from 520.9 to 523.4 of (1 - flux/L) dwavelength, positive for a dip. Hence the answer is -0.006 nm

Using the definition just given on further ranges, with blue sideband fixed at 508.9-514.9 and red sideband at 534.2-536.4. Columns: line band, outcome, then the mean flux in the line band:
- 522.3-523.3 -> 0.054 nm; 28.4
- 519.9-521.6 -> 0.020 nm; 29.8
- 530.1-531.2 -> -0.028 nm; 30.3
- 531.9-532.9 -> 0.044 nm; 28.1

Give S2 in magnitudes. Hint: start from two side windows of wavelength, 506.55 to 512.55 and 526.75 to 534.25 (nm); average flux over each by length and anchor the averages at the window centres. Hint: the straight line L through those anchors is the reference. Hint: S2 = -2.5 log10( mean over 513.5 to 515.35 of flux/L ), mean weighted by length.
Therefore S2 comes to 0.027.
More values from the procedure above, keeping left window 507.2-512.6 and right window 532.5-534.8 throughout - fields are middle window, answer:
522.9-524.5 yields -0.009 mag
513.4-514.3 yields 0.044 mag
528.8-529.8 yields -0.043 mag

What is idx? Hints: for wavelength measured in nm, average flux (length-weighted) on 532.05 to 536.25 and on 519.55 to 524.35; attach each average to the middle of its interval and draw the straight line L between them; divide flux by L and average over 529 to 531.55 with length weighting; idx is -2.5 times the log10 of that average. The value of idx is -0.03 mag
